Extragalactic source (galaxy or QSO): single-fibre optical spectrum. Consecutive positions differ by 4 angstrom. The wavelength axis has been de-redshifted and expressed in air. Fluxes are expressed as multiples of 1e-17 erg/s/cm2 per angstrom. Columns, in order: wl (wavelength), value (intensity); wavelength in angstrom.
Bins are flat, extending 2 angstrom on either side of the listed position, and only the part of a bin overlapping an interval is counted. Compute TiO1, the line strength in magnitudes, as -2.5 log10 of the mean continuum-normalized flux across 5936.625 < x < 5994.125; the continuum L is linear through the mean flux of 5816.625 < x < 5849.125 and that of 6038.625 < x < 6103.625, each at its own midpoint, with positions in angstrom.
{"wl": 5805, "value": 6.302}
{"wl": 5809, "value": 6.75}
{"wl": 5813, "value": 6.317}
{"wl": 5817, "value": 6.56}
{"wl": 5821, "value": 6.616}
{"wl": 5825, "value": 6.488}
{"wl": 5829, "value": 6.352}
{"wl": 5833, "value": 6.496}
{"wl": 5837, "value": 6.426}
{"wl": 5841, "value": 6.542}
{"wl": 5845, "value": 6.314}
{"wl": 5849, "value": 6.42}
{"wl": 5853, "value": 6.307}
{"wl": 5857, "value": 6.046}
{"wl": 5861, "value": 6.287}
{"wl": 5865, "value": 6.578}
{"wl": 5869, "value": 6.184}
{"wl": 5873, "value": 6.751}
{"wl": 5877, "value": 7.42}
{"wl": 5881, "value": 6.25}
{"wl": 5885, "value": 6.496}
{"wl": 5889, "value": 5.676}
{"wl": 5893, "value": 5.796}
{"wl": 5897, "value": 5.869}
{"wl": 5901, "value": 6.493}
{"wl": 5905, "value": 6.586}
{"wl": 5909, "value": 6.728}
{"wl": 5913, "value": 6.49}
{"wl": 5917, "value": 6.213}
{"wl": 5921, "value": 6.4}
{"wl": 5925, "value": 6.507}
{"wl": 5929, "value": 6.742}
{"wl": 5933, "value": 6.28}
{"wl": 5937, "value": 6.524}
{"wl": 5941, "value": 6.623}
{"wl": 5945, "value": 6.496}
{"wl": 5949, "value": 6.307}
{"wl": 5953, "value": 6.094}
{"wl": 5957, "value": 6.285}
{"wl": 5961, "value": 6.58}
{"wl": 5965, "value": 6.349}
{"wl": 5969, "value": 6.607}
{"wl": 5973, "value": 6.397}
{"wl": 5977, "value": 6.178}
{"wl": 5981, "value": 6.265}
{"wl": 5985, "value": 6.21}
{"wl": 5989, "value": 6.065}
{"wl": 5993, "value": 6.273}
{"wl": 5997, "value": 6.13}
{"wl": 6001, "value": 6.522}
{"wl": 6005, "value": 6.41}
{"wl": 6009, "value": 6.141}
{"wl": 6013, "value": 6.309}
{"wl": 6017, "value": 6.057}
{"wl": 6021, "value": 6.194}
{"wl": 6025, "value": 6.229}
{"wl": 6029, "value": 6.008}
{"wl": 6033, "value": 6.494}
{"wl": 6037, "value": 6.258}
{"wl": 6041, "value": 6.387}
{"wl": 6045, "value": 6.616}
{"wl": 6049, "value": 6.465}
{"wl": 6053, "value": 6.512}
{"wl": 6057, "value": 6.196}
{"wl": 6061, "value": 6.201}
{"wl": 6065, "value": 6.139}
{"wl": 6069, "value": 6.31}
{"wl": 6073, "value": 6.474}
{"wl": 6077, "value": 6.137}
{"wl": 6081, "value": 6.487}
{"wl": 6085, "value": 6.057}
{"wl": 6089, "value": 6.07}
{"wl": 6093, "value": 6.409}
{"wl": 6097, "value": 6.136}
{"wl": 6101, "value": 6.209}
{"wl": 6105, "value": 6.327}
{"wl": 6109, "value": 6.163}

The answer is 0.00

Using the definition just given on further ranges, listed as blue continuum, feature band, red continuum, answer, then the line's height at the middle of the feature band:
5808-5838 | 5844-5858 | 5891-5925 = 0.03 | 6.44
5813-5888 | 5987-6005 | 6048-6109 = 0.01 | 6.34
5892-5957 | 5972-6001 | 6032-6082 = 0.02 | 6.37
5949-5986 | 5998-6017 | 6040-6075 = 0.01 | 6.35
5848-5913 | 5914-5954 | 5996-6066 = -0.01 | 6.34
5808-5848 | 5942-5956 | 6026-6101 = 0.01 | 6.38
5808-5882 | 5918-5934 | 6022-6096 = -0.01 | 6.41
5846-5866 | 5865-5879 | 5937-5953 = -0.07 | 6.34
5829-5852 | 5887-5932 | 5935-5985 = 0.01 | 6.4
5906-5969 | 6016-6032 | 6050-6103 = 0.03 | 6.33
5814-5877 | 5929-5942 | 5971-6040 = -0.03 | 6.34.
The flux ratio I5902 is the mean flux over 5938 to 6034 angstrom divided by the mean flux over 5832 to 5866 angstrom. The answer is 0.99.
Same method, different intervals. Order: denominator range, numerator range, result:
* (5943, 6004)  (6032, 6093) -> 1.00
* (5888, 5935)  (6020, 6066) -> 1.00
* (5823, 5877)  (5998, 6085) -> 0.98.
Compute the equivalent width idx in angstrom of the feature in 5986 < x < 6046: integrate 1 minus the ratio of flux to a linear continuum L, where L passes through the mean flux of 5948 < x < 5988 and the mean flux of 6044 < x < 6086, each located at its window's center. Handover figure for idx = 0.5 angstrom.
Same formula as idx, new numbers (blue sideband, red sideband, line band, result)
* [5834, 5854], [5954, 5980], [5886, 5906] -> 1.0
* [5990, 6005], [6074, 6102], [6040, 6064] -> -0.5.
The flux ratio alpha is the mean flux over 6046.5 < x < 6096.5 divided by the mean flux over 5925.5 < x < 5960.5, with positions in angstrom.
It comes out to 0.98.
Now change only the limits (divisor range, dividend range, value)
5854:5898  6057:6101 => 0.99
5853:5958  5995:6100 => 0.98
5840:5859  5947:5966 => 1.00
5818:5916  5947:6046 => 0.98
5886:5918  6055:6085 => 1.00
